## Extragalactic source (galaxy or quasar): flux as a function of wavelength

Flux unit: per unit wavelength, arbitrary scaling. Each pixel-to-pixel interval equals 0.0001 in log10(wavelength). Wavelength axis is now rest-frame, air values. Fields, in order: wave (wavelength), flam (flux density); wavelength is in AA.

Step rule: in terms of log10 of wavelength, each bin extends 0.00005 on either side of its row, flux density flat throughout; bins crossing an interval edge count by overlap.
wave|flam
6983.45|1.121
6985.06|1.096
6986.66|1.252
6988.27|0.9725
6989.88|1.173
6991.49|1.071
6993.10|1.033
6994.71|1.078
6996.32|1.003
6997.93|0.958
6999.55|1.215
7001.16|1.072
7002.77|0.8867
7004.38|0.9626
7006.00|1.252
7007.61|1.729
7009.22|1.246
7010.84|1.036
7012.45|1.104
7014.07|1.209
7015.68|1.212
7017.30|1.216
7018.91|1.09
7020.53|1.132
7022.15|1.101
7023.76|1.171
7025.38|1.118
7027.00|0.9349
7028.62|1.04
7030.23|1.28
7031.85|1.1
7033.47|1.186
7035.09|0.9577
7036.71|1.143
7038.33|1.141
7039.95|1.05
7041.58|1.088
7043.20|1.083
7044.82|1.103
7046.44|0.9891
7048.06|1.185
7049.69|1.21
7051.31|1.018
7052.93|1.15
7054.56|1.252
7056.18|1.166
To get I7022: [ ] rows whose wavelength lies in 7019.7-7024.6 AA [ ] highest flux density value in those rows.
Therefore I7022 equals 1.171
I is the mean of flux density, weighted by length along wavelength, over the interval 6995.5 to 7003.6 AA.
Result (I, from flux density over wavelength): 1.03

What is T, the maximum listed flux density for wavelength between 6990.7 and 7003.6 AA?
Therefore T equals 1.215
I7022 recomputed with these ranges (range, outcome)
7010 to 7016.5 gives 1.212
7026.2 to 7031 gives 1.28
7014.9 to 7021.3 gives 1.216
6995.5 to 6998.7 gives 1.003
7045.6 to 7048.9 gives 1.185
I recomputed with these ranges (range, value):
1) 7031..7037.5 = 1.1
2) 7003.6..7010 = 1.3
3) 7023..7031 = 1.11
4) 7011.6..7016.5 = 1.17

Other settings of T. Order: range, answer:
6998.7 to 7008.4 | 1.729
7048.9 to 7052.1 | 1.21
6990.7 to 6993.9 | 1.071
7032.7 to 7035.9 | 1.186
